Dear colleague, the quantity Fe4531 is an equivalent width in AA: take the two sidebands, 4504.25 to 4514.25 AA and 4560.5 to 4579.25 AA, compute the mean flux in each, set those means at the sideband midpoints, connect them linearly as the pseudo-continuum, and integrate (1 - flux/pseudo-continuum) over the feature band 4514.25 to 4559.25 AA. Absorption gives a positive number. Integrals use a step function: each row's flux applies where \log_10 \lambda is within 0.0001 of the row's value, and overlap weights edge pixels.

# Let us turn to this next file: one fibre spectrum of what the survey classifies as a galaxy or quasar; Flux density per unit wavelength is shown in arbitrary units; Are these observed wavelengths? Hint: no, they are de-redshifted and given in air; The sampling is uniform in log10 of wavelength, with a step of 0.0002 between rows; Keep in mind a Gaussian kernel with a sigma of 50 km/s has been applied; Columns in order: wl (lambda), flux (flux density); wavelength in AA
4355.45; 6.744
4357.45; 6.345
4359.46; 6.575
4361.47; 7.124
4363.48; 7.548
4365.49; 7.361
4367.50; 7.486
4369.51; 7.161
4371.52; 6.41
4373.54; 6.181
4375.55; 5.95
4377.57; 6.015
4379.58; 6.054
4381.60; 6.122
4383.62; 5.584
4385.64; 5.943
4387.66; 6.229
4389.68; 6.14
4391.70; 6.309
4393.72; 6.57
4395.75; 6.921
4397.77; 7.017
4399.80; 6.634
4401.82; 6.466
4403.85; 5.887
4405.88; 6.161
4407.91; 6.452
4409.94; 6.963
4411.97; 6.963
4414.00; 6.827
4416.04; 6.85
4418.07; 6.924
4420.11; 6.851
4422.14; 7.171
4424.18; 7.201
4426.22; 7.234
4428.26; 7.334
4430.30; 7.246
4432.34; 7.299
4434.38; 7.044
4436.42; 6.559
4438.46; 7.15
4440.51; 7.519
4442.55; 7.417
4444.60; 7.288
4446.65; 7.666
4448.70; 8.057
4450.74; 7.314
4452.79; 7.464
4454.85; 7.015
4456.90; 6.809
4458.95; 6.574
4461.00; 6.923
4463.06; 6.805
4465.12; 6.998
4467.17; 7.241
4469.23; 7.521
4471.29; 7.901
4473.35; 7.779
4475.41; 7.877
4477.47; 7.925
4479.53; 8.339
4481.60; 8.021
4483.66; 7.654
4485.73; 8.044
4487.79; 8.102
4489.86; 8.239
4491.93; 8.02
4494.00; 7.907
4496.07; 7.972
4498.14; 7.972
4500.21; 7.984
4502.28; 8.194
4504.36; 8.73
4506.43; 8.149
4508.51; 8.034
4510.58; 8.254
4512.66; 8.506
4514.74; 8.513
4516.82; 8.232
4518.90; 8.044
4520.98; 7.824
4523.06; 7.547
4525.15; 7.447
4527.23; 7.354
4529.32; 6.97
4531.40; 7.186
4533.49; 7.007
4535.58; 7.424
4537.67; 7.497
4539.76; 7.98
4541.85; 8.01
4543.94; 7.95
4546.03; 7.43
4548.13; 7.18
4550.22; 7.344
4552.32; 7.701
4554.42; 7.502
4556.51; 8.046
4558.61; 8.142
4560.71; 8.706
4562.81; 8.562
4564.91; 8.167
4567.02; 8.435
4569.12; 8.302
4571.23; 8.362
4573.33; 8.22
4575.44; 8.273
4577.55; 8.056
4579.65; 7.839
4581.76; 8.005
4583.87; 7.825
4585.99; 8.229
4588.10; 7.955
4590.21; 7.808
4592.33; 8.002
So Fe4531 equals 3.6 AA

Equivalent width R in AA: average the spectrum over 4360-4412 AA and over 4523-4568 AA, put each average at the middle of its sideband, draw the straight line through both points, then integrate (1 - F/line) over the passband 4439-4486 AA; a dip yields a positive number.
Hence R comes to -2.5 AA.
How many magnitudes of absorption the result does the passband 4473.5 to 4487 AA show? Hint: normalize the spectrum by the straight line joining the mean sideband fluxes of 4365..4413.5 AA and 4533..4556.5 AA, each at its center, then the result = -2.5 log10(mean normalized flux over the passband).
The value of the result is -0.12 mag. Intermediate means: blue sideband 6.45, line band 7.97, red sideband 7.58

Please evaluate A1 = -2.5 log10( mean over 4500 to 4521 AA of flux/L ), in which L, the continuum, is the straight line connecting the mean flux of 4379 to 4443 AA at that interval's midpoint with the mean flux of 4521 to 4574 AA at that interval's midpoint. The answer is -0.11 mag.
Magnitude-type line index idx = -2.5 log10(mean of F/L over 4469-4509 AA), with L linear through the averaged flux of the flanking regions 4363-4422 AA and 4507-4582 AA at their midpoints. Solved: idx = -0.09 mag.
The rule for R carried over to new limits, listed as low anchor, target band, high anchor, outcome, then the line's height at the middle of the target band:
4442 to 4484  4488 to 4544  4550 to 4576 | -0.5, 7.83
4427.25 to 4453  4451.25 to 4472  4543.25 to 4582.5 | 0.9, 7.45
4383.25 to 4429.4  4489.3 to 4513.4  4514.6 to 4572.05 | -2.3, 7.45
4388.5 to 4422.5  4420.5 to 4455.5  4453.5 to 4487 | -1.1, 7.06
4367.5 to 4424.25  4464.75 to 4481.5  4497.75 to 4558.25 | -1.1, 7.26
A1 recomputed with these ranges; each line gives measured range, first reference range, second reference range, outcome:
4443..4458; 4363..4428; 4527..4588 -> -0.050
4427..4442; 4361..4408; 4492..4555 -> -0.034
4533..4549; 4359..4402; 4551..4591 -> 0.039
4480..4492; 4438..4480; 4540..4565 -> -0.067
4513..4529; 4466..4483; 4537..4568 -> 0.005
